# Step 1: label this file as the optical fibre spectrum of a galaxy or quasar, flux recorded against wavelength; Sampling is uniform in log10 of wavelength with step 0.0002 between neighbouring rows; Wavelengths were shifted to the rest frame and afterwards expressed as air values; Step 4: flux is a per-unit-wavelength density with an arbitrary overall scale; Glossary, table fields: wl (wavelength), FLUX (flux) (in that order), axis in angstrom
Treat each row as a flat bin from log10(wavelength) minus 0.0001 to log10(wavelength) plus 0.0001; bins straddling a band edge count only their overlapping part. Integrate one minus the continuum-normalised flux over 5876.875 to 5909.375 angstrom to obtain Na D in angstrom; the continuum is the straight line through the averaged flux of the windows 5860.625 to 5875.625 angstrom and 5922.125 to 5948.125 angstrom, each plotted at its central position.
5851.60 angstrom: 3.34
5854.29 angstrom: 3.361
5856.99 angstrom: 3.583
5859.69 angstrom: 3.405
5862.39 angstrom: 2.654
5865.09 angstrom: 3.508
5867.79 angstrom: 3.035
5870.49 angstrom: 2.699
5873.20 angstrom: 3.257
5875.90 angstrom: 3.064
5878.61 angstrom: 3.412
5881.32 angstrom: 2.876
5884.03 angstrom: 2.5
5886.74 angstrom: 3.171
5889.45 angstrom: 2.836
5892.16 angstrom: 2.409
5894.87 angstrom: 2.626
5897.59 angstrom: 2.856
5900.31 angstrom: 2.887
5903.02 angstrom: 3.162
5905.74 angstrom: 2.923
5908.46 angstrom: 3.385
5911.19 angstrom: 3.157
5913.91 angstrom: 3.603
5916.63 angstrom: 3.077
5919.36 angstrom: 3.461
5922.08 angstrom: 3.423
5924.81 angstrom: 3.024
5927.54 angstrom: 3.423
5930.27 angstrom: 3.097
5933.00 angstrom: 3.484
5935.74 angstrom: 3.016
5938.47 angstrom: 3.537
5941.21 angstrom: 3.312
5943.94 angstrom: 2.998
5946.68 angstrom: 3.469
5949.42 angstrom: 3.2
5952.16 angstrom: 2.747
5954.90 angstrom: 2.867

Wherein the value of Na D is 2.21 angstrom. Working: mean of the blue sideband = 3.04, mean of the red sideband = 3.27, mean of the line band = 2.92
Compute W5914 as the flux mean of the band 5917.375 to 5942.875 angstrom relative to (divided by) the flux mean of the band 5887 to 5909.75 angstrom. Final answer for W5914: 1.14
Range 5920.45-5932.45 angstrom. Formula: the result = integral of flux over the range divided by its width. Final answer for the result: 3.26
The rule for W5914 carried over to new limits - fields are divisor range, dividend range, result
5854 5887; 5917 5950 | 1.06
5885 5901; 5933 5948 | 1.18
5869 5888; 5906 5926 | 1.10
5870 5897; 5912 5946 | 1.14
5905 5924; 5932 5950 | 1.00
